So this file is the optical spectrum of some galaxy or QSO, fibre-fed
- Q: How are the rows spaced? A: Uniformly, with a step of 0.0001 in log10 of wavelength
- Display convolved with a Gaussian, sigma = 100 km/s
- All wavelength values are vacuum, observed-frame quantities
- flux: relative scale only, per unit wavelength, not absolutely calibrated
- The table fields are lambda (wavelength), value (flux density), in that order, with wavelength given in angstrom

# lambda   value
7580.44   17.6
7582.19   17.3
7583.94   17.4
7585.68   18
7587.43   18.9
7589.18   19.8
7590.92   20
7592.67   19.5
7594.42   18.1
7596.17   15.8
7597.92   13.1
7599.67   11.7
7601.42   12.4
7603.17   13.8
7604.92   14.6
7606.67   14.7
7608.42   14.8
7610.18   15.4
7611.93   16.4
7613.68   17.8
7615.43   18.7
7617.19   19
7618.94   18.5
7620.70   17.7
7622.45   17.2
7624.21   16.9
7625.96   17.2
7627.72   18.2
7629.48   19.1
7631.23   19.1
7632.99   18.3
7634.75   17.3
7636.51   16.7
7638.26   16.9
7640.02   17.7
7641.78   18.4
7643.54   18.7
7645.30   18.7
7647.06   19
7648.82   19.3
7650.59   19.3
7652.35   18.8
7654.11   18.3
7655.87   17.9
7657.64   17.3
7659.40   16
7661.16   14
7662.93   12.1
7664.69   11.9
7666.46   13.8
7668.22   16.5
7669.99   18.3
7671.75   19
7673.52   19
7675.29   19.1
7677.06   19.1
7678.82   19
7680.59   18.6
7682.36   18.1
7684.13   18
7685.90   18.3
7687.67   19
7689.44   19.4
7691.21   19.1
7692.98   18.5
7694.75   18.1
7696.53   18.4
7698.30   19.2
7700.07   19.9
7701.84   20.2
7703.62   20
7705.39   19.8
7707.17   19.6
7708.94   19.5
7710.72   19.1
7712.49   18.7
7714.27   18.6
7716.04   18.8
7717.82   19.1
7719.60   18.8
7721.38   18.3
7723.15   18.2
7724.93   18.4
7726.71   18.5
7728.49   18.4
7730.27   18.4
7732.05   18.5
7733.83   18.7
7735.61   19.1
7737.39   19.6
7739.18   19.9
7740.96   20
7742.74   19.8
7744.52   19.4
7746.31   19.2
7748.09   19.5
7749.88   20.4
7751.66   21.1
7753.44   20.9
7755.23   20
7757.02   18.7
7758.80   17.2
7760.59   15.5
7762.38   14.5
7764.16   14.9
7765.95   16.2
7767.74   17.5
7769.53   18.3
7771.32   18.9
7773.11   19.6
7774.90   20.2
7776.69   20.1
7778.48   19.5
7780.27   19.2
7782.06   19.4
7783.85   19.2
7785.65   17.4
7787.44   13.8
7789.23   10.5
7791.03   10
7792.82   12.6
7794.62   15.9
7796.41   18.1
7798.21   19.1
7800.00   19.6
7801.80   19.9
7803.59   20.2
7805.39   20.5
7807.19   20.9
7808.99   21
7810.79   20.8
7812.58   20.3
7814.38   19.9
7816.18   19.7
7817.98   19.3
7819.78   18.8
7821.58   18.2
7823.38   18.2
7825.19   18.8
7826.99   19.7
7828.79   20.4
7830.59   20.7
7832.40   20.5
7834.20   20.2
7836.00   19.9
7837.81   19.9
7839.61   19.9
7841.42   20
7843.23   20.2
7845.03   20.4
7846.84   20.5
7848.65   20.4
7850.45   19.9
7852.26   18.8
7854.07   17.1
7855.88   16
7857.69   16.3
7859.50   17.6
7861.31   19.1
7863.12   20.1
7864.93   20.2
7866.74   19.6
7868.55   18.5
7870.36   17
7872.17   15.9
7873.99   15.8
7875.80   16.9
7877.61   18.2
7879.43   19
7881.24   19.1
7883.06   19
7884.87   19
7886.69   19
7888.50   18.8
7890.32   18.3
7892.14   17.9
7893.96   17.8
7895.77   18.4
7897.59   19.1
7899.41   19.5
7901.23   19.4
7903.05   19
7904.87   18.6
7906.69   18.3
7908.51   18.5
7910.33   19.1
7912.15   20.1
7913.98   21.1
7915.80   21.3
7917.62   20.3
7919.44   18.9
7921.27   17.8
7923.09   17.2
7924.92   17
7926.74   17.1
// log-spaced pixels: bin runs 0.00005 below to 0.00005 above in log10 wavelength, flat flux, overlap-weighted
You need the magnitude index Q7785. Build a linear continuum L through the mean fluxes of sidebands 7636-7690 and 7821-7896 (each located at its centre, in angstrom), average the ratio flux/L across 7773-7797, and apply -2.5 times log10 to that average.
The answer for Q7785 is 0.10 mag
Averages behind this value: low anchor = 17.6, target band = 16.7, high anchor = 18.8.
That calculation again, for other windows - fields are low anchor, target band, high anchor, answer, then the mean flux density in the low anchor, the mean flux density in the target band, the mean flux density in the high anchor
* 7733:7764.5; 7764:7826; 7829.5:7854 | 0.07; 18.9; 18.2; 20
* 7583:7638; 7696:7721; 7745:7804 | -0.11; 17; 19.3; 17.8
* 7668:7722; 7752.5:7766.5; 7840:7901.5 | 0.09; 18.9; 17.3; 18.6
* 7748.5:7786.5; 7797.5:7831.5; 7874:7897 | -0.08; 18.5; 19.8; 18.4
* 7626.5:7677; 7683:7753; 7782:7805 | -0.12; 17.5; 19.1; 16.6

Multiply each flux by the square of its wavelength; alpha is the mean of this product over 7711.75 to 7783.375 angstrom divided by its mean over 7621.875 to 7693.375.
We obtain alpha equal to 1.08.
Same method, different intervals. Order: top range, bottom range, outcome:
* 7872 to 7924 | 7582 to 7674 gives 1.18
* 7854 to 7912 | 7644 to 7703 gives 1.08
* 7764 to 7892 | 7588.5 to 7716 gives 1.10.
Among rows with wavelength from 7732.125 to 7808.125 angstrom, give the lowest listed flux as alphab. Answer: 10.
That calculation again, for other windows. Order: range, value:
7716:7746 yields 18.2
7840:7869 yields 16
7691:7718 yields 18.1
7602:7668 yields 11.9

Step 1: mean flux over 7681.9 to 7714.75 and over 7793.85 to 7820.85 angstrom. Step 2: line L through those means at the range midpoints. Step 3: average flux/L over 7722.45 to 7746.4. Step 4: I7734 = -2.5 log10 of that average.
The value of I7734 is 0.01 mag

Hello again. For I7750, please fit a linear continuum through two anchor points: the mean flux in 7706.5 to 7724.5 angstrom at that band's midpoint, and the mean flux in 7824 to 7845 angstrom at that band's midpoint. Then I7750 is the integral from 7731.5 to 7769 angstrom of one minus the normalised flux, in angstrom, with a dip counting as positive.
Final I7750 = 1.2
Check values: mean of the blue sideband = 18.9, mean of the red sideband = 20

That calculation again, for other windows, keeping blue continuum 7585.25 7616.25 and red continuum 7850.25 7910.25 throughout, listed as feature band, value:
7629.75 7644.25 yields -1.2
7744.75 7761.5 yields -1.7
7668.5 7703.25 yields -4.0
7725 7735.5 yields -0.8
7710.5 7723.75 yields -1.2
